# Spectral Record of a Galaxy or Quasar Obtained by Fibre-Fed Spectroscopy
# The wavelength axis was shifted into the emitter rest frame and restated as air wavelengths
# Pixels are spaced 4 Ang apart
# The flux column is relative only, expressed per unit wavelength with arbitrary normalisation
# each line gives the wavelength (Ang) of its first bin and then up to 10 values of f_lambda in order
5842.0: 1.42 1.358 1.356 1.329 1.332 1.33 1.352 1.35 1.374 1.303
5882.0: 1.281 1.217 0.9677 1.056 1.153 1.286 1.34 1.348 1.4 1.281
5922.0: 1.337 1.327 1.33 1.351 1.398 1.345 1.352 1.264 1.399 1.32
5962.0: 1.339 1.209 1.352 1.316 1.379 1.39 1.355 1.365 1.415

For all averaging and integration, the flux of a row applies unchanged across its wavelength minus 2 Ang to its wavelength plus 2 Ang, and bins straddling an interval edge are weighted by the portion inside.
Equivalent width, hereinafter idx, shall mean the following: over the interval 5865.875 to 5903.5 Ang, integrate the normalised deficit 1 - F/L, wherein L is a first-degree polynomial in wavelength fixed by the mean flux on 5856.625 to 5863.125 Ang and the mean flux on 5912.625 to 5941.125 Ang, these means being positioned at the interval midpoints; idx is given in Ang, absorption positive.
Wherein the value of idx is 3.1 Ang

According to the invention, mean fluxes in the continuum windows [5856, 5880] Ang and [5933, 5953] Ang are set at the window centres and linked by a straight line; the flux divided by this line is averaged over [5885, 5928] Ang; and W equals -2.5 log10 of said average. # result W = 0.08 mag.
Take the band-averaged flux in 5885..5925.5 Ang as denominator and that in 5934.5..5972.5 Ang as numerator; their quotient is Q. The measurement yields 1.07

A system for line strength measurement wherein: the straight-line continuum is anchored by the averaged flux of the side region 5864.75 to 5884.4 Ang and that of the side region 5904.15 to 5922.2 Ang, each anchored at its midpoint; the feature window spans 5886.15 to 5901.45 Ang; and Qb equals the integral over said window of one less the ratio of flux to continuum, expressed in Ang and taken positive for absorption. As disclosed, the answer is 2.7 Ang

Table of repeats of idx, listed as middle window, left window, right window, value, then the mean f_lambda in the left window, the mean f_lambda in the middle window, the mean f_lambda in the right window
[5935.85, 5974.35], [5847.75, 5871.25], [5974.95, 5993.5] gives 1.0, 1.34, 1.33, 1.37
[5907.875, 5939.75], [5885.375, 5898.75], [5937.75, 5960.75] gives -3.2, 1.08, 1.35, 1.34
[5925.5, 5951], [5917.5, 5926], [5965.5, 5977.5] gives -0.5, 1.32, 1.34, 1.31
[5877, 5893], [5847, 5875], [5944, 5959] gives 2.0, 1.35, 1.18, 1.33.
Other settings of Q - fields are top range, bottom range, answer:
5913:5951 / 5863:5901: 1.09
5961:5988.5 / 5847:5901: 1.06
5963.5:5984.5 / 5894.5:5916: 1.03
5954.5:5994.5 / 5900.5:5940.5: 1.00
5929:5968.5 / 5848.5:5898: 1.05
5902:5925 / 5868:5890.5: 1.05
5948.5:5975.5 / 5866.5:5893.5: 1.06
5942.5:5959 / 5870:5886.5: 1.02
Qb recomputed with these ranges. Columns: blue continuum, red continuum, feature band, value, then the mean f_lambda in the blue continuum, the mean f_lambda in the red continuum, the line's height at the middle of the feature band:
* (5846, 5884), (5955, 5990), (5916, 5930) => 0.2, 1.34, 1.34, 1.34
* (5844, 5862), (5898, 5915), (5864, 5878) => -0.2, 1.34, 1.32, 1.33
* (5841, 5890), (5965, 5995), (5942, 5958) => 0.1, 1.32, 1.35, 1.34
